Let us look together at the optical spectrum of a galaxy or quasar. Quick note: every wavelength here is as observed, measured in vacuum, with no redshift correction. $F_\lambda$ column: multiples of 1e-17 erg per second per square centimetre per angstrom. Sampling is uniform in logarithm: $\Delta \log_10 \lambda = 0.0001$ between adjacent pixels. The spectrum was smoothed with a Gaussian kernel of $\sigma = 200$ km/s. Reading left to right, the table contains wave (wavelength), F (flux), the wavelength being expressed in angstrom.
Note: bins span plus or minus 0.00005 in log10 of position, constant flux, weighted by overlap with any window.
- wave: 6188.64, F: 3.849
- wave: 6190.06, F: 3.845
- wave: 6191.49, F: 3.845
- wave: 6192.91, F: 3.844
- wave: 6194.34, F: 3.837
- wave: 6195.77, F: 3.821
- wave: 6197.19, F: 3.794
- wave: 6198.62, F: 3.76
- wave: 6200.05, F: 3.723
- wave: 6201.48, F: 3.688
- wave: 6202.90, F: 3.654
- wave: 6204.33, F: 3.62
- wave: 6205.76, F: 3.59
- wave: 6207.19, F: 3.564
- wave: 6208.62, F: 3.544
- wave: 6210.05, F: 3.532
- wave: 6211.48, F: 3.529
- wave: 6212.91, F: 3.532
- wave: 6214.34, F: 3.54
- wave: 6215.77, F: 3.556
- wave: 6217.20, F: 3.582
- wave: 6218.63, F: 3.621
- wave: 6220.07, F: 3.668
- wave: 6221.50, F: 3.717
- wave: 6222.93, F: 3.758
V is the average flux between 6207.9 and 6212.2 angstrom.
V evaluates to 3.53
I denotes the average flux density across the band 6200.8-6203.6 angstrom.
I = 3.68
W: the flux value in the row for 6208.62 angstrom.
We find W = 3.544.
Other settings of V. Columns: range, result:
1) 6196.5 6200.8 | 3.75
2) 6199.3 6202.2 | 3.71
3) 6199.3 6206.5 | 3.65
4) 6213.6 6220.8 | 3.59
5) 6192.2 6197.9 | 3.83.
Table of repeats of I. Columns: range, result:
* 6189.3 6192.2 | 3.85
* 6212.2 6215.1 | 3.54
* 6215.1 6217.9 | 3.57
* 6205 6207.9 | 3.58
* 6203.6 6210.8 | 3.57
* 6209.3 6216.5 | 3.54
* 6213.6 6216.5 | 3.55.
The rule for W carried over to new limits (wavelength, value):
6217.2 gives 3.582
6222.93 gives 3.758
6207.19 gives 3.564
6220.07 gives 3.668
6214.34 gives 3.54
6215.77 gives 3.556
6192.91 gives 3.844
